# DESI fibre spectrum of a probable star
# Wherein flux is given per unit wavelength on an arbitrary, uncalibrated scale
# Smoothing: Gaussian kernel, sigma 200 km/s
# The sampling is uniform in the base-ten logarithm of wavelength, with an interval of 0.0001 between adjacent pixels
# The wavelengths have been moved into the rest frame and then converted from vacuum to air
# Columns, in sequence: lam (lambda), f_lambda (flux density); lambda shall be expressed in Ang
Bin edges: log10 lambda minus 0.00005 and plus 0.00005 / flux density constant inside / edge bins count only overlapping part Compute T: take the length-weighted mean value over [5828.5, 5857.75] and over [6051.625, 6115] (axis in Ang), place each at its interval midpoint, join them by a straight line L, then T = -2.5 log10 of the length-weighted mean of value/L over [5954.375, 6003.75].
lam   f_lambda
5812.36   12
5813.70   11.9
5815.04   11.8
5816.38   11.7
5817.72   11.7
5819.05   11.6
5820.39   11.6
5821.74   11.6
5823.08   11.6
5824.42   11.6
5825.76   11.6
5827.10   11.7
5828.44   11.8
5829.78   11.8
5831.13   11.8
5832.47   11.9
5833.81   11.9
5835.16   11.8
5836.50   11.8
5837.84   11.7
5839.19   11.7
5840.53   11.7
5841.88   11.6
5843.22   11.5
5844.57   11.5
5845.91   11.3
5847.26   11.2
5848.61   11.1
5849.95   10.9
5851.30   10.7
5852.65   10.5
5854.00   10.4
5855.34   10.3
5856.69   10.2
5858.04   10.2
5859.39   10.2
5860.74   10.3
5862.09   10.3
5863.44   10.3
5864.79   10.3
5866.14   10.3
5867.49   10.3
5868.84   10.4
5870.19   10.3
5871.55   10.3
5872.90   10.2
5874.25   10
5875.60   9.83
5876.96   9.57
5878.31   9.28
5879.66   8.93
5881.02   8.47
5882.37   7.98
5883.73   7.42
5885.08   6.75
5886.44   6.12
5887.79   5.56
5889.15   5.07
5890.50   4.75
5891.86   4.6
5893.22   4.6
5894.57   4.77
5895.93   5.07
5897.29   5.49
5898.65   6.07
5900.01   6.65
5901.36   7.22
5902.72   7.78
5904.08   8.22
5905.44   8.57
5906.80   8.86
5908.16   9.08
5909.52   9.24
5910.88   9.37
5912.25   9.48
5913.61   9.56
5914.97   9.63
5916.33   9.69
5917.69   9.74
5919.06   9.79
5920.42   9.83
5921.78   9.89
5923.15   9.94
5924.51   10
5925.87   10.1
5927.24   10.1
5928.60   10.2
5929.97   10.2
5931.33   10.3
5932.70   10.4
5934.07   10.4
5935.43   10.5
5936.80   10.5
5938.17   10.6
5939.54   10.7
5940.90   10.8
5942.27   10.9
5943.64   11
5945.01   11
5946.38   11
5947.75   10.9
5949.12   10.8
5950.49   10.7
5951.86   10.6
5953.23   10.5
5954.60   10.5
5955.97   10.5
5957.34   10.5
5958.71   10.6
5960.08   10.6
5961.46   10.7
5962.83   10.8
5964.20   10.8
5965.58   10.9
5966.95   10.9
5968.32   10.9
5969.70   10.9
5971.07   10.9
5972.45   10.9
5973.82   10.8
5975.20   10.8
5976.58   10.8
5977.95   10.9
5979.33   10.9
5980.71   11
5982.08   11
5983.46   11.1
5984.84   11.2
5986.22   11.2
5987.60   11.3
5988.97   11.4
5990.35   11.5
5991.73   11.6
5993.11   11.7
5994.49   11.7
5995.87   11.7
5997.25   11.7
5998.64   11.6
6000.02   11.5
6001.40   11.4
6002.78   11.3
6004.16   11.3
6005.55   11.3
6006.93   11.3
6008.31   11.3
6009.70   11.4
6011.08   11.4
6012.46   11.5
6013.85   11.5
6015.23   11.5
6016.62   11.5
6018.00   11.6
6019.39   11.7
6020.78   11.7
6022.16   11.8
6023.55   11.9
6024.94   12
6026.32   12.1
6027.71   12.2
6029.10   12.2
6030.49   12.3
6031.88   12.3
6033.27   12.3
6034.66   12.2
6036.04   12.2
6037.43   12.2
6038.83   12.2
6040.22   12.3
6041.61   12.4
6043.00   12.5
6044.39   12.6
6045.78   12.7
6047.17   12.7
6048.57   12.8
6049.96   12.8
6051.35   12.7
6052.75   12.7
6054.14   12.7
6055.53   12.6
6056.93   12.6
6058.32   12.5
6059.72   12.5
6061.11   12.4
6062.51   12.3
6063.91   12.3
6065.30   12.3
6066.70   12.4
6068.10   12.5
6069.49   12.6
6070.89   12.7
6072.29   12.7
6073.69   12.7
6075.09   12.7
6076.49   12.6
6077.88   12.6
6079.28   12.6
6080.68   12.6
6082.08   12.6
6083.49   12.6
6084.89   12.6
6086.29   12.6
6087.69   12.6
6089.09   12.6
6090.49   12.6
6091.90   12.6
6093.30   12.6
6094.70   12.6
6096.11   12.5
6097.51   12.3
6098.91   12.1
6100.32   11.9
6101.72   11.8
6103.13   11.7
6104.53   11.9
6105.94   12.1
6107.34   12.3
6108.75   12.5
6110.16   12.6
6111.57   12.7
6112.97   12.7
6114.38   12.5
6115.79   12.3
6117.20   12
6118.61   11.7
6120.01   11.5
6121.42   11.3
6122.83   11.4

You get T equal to 0.08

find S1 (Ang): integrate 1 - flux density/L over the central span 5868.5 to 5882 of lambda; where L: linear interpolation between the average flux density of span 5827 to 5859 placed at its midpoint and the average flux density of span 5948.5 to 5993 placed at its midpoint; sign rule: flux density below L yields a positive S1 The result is 1.8 Ang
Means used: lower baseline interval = 11.3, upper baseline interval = 10.9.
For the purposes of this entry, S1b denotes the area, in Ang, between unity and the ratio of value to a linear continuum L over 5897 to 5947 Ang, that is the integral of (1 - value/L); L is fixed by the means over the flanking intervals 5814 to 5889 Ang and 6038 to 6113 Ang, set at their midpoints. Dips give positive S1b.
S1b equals 7.03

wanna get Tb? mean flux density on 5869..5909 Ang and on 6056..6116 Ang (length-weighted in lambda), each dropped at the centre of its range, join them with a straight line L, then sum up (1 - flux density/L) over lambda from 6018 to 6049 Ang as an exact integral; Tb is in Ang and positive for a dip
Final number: -3.0 Ang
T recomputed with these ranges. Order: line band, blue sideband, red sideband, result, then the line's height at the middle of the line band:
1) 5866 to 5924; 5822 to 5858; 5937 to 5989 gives 0.33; 11.1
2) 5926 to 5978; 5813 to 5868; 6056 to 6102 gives 0.11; 11.8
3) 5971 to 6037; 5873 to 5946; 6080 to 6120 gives -0.10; 10.5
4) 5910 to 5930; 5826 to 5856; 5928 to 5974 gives 0.11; 10.9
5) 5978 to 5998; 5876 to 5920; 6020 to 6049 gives -0.06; 10.7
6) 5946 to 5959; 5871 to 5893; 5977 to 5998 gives -0.06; 10.1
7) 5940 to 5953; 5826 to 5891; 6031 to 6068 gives 0.03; 11.2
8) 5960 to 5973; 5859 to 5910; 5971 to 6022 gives -0.04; 10.5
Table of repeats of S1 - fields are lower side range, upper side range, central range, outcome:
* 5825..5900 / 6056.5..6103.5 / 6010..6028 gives -0.09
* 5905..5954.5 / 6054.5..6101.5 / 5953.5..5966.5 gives -0.03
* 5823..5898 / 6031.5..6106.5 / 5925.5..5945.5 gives 0.31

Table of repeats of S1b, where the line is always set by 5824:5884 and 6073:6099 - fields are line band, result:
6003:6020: 0.7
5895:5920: 6.3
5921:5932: 1.1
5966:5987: 1.3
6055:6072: -0.1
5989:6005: 0.4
